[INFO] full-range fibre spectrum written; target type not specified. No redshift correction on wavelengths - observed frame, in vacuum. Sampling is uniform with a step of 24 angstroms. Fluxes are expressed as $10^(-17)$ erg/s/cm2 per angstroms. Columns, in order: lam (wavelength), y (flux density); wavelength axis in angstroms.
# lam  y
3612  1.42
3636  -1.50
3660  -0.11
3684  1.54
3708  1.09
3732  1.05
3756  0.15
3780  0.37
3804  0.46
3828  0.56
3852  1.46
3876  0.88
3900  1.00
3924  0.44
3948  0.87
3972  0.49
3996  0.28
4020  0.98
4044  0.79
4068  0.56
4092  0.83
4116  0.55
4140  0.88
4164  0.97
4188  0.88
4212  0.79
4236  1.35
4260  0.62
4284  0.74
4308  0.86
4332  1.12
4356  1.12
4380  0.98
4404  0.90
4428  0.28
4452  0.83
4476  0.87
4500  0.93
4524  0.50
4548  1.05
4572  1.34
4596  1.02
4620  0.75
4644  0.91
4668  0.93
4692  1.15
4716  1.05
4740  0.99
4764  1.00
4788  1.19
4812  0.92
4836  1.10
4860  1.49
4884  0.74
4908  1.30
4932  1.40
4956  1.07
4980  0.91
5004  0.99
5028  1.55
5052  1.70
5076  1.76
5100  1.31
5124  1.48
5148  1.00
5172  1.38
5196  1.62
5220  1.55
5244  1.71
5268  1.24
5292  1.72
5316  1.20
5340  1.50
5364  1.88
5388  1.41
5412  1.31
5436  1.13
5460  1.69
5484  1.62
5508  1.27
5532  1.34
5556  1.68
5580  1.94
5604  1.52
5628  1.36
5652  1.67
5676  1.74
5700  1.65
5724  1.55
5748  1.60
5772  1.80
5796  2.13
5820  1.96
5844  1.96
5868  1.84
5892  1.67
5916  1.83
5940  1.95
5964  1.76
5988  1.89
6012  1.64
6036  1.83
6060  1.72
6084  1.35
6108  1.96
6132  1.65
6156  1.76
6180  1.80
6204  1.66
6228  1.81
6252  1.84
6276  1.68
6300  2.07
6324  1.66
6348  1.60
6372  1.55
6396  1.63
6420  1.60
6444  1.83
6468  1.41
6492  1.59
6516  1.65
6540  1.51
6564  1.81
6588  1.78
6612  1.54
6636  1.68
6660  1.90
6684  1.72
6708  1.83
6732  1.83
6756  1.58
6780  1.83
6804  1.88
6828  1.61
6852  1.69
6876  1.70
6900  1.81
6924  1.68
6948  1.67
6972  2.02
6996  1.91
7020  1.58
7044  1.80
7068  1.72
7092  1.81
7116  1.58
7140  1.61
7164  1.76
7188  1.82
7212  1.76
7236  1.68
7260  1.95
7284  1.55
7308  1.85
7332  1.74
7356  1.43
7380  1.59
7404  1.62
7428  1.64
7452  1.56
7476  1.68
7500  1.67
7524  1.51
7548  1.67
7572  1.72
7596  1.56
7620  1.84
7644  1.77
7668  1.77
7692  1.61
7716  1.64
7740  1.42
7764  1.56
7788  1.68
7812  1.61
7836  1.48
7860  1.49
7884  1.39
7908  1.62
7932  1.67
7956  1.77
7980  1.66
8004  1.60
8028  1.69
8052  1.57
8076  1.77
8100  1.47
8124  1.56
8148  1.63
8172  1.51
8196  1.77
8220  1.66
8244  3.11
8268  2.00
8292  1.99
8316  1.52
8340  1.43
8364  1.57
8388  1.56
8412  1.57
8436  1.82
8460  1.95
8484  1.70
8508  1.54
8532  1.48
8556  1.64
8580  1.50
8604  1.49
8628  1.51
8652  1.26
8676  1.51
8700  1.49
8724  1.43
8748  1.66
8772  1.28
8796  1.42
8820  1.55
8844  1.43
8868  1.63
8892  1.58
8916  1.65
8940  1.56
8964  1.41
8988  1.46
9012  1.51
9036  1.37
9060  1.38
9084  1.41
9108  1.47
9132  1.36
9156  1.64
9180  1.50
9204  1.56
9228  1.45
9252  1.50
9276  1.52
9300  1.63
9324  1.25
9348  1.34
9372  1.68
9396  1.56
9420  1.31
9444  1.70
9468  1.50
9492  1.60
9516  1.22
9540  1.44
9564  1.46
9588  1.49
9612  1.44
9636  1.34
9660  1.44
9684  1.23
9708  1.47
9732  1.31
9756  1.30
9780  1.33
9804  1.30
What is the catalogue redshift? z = 0.26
